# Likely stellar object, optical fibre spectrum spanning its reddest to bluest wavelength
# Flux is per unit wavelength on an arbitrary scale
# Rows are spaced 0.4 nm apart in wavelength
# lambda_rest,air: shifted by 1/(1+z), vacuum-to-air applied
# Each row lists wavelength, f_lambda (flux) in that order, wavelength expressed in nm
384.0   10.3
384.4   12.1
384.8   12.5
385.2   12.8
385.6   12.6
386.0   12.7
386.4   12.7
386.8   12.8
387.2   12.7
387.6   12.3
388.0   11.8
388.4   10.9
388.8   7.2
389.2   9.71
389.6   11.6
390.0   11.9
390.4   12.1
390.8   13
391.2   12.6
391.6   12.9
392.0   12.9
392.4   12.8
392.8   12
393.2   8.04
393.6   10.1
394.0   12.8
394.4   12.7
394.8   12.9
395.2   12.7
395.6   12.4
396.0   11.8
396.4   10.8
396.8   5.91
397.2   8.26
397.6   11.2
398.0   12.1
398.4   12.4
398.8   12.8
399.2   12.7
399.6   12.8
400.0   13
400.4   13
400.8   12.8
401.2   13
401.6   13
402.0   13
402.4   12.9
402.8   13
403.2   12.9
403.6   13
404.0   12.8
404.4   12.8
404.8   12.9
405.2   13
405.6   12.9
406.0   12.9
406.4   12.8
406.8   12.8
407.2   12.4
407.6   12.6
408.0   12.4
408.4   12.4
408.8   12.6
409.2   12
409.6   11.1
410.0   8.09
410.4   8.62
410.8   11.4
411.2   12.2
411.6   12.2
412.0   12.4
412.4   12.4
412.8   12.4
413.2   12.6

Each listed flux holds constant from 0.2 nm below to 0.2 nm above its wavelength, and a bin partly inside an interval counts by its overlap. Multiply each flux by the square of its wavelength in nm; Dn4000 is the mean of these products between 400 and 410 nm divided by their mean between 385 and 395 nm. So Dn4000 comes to 1.15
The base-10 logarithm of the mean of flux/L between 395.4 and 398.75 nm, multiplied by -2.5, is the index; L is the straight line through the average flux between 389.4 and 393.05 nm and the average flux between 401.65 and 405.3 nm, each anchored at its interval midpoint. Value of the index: 0.18 mag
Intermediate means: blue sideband 12.4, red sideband 12.9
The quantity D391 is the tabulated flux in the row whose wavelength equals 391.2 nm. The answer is 12.6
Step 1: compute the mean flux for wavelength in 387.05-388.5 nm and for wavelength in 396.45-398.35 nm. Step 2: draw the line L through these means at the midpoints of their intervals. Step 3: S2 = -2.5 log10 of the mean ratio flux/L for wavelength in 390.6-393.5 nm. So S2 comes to -0.09 mag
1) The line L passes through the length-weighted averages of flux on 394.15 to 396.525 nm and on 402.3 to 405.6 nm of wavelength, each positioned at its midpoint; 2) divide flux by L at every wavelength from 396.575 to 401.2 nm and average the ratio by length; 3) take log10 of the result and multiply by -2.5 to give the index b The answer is 0.085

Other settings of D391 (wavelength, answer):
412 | 12.4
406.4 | 12.8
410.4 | 8.62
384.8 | 12.5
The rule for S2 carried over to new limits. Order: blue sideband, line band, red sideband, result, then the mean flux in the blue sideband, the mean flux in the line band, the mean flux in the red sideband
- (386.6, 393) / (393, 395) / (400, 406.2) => 0.08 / 11.8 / 11.3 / 12.9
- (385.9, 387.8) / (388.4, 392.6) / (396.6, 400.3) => 0.05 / 12.6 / 11.6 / 11.3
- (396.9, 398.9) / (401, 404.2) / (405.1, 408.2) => -0.09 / 11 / 12.9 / 12.7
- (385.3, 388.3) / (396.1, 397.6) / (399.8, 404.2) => 0.39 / 12.5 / 8.94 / 12.9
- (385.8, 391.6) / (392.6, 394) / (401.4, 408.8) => 0.16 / 11.8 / 10.4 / 12.8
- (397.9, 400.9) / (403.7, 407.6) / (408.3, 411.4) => -0.10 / 12.7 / 12.8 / 11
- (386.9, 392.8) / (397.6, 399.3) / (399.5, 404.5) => 0.02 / 11.8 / 12.3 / 12.9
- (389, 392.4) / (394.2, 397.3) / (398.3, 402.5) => 0.14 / 12.1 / 11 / 12.9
